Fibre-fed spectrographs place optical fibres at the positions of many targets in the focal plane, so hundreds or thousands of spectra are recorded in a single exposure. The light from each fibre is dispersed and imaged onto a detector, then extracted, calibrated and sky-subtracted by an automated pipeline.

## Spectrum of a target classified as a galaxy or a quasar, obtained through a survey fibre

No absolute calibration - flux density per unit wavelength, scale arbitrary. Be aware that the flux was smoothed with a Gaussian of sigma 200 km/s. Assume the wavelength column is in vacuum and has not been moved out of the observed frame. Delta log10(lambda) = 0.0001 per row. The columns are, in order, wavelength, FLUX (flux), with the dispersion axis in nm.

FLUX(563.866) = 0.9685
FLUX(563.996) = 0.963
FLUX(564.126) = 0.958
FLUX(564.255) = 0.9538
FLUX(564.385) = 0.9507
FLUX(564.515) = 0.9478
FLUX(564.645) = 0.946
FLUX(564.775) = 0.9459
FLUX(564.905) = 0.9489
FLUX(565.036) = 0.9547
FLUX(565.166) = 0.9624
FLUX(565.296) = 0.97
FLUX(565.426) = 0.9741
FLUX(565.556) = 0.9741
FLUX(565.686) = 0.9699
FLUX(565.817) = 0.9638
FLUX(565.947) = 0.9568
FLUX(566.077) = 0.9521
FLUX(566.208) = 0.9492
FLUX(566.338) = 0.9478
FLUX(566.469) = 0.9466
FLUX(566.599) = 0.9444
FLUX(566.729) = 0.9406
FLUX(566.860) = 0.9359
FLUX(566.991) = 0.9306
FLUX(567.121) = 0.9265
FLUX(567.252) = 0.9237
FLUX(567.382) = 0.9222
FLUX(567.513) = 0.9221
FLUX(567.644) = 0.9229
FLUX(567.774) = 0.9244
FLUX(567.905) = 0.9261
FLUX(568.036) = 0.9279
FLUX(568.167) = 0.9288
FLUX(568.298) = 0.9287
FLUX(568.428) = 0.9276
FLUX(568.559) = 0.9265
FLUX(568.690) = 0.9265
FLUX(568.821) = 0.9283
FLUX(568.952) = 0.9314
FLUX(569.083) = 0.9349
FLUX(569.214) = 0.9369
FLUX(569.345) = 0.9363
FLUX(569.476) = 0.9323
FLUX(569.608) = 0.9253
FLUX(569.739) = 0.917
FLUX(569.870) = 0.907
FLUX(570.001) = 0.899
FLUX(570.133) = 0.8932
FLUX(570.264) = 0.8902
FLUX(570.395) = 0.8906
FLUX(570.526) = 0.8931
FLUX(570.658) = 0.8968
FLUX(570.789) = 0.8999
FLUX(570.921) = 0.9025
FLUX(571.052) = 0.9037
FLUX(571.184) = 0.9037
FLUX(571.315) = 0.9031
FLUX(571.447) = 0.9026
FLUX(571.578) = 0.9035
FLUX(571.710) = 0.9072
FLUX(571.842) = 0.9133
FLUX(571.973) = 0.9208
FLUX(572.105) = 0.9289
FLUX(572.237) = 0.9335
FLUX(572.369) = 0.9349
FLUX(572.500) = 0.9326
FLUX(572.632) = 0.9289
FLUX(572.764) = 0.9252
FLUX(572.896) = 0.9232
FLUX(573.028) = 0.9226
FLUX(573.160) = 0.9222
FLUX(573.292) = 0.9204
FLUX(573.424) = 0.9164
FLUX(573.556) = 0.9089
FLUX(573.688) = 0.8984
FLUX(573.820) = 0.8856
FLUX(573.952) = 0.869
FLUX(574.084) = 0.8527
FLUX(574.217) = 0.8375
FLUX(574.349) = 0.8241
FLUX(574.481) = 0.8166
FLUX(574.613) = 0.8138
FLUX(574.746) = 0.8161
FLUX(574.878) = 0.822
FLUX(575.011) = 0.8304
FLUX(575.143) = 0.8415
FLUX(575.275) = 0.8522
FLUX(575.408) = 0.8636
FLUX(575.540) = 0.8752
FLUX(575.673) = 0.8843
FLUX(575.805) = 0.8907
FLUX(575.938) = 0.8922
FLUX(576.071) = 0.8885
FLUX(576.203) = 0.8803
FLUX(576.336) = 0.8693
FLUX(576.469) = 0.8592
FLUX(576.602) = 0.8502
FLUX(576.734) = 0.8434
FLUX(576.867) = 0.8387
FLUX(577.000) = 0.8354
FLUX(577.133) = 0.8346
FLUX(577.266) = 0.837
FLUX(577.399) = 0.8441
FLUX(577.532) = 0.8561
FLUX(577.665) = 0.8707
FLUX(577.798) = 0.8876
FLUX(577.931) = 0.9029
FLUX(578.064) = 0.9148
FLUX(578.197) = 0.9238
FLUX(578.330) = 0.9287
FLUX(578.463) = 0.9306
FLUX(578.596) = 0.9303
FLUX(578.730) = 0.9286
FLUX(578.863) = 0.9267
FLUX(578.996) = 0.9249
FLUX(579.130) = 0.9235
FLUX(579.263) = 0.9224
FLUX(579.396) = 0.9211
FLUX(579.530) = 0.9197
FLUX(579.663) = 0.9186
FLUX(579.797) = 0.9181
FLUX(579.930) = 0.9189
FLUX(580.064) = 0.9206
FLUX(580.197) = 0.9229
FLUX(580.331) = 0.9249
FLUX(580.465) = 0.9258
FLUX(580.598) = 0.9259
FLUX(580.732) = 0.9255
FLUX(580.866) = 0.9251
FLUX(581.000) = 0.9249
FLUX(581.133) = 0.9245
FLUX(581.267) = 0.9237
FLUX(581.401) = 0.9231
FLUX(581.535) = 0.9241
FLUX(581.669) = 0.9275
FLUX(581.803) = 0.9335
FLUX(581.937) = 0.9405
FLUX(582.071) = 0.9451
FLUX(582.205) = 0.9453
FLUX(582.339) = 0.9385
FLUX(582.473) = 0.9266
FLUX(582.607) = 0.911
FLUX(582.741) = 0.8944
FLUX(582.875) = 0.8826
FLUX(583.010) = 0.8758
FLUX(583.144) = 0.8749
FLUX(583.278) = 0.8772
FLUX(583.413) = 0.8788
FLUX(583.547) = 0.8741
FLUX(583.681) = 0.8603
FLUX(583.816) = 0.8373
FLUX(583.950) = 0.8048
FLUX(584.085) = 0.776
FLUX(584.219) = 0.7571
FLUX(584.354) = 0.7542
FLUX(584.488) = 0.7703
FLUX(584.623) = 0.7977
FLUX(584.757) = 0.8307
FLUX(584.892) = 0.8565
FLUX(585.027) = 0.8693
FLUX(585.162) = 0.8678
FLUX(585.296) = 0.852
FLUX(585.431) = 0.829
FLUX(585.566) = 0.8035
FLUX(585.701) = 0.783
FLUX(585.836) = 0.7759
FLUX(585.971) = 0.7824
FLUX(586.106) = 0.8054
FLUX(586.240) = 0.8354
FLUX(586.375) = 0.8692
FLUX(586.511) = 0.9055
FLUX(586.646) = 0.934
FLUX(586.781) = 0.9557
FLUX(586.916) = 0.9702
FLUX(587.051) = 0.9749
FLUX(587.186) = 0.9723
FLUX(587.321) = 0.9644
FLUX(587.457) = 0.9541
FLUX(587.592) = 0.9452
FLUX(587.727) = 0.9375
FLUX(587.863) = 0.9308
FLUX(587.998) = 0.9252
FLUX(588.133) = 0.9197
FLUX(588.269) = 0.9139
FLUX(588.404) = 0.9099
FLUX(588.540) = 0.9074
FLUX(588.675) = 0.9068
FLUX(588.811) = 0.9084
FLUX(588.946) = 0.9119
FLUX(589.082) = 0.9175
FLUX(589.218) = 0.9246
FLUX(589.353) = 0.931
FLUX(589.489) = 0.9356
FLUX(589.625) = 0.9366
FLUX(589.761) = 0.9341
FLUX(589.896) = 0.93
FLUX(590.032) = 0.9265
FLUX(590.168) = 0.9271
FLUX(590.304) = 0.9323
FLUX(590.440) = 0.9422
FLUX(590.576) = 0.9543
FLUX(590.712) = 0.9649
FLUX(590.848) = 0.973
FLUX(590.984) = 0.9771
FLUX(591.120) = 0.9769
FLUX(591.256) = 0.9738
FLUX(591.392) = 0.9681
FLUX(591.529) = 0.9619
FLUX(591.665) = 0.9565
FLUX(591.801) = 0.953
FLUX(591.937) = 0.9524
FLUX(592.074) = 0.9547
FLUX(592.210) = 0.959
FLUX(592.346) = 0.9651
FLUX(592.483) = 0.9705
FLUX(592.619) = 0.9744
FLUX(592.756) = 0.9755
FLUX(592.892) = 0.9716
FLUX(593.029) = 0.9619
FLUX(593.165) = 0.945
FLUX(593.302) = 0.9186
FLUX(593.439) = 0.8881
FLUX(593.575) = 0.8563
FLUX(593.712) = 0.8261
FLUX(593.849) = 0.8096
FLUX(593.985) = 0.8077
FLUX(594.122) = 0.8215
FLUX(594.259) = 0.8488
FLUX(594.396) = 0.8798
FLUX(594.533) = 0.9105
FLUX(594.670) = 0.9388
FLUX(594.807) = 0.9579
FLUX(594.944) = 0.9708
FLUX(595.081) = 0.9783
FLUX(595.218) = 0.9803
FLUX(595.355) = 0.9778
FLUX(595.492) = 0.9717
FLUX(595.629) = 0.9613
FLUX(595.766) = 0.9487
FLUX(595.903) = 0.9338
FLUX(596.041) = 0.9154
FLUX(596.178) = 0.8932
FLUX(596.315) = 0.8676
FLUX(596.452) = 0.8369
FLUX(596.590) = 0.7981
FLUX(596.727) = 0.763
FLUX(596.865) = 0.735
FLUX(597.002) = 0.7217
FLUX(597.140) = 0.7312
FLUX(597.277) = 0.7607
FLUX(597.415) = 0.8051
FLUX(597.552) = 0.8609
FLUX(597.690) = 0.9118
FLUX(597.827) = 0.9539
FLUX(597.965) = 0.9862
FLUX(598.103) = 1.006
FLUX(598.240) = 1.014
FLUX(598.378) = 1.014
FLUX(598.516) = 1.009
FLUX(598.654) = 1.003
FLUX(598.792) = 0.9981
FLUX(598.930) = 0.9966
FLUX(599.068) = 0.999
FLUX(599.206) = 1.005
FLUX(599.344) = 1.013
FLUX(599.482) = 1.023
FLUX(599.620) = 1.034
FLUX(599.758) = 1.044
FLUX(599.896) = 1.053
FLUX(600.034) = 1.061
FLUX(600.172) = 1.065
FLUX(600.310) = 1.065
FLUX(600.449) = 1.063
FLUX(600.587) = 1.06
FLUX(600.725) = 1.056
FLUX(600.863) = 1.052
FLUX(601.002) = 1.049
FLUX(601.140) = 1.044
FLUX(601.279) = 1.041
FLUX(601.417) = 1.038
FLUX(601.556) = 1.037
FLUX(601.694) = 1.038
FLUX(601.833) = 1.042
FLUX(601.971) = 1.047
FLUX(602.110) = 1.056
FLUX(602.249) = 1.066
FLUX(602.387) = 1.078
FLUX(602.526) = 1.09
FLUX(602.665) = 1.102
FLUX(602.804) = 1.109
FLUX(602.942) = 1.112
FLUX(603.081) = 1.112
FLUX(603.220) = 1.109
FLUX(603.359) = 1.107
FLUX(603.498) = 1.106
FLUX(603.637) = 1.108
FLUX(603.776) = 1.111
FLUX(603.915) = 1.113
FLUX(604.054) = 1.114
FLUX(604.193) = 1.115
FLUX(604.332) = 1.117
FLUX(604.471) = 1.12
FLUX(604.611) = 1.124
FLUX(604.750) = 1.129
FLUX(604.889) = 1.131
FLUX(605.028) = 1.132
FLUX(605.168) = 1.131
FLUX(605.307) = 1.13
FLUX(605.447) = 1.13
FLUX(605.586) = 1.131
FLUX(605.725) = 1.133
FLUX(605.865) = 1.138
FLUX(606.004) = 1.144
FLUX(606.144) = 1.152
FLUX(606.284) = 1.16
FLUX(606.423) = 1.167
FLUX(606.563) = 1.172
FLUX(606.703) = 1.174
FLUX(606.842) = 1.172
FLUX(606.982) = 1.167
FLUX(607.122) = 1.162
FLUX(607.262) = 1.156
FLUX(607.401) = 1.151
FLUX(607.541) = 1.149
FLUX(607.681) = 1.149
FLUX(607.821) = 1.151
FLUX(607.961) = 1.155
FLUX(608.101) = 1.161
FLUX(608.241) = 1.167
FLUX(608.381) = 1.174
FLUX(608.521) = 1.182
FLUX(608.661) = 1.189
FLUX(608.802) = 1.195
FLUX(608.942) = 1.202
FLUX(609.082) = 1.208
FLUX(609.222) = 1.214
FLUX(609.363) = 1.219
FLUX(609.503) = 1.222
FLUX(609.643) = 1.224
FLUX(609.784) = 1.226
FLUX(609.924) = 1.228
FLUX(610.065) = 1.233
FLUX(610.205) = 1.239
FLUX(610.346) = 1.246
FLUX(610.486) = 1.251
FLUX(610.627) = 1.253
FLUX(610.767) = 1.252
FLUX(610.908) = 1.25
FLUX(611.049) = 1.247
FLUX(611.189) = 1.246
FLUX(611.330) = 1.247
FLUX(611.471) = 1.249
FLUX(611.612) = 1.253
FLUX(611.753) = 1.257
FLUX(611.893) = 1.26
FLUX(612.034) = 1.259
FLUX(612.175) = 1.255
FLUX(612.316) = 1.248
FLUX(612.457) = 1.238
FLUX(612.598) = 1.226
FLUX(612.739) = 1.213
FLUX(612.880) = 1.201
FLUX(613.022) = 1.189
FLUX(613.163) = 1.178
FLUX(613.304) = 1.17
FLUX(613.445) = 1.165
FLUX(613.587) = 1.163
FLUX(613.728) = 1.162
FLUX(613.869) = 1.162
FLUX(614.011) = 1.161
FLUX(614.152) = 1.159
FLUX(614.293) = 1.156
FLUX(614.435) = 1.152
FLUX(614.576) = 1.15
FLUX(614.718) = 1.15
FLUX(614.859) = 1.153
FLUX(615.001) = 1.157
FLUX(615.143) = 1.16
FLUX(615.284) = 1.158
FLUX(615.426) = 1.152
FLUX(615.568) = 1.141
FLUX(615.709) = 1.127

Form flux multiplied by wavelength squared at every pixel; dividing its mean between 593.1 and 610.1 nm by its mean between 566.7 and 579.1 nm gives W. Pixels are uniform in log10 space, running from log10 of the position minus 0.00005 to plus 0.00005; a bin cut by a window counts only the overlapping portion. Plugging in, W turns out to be 1.28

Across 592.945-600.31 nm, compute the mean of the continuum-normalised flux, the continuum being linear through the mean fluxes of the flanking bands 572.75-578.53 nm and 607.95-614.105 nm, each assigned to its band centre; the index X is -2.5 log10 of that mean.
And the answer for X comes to 0.164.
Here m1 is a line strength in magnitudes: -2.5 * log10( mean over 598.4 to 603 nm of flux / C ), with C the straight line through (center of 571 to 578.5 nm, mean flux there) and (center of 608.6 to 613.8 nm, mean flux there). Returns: 0.08 mag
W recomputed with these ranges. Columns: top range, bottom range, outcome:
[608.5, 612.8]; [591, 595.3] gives 1.41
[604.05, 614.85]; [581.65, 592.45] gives 1.41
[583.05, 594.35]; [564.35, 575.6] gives 1.05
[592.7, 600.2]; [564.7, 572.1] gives 1.10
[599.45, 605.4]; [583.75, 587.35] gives 1.35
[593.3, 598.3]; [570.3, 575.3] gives 1.08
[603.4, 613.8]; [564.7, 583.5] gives 1.46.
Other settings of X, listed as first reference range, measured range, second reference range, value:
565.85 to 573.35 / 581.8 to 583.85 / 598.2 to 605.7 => 0.097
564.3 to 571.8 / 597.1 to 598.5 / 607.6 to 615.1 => 0.221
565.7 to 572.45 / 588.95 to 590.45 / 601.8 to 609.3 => 0.126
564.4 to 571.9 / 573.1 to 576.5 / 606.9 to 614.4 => 0.125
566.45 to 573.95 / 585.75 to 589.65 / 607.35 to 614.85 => 0.144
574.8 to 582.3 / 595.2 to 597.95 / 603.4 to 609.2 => 0.219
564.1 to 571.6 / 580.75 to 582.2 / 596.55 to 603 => 0.032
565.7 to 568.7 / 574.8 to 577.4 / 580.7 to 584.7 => 0.059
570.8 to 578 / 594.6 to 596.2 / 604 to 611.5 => 0.123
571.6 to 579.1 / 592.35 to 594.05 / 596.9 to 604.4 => 0.083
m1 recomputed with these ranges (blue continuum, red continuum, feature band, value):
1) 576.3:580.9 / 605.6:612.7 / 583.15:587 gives 0.15 mag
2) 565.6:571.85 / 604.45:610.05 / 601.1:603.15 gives 0.07 mag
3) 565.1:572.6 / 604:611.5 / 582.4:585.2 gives 0.21 mag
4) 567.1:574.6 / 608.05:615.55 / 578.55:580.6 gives 0.06 mag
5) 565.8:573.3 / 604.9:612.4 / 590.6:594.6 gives 0.17 mag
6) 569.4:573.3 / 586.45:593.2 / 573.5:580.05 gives 0.05 mag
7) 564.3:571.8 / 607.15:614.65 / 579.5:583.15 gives 0.10 mag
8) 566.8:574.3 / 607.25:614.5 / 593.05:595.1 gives 0.21 mag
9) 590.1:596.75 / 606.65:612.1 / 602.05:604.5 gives 0.00 mag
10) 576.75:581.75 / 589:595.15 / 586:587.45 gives 0.01 mag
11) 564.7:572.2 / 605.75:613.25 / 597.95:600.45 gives 0.11 mag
